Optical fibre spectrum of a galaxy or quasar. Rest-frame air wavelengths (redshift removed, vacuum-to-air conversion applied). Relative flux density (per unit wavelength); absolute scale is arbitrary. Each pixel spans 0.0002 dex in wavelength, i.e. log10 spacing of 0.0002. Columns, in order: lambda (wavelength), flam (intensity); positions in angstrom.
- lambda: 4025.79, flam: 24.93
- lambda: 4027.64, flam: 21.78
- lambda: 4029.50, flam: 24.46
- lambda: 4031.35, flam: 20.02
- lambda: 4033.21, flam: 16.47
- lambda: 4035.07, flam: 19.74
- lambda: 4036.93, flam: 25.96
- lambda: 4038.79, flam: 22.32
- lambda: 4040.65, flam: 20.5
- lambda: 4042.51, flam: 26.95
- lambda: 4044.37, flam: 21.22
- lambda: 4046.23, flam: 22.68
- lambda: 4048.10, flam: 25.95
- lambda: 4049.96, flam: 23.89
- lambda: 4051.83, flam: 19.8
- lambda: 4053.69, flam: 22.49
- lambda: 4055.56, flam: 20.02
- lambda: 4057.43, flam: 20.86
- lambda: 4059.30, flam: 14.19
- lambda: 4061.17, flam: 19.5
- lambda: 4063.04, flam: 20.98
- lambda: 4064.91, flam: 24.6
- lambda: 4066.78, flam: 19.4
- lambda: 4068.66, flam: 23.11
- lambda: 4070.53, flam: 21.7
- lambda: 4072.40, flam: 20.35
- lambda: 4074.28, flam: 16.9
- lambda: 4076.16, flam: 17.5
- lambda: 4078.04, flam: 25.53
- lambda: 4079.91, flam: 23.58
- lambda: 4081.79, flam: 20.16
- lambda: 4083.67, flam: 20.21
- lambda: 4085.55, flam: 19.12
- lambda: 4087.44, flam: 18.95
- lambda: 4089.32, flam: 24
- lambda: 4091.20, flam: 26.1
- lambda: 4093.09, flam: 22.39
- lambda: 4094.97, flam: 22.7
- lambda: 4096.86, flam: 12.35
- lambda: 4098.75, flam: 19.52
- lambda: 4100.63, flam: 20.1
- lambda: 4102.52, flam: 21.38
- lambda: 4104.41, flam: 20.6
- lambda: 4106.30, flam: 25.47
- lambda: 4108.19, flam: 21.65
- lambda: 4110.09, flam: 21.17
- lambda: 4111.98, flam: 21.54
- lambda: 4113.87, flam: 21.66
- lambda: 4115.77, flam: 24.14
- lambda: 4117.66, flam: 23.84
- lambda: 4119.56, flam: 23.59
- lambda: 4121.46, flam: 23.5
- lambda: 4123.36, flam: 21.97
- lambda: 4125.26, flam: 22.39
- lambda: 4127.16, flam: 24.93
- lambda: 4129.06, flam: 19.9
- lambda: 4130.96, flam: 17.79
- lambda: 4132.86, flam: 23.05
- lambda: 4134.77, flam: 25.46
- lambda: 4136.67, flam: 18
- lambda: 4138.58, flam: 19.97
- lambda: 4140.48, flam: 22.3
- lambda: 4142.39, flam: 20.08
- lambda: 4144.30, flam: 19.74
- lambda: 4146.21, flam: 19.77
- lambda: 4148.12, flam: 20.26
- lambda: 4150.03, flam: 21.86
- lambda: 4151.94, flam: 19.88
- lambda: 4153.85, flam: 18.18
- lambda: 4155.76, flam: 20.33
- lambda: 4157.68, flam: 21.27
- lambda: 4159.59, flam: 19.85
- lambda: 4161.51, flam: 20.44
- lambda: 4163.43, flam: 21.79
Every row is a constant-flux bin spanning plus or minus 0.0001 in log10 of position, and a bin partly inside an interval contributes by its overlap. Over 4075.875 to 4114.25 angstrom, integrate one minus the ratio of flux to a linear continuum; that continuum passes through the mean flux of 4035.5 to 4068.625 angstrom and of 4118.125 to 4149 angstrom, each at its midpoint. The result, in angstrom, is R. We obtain 0.6 angstrom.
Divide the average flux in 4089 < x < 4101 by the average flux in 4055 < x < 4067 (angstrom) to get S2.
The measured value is 1.05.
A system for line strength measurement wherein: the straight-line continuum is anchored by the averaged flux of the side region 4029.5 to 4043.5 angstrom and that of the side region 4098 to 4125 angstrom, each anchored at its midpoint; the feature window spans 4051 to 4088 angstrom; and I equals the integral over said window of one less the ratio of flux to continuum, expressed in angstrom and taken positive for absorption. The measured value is 2.61 angstrom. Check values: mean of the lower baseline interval 21.9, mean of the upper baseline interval 22.2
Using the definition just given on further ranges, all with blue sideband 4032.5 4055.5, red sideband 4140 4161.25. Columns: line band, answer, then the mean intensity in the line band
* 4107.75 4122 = -1.2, 22.6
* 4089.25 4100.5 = 0.2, 20.9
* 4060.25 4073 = 0.3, 21.4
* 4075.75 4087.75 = 0.4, 21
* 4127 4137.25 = -0.4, 21.4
